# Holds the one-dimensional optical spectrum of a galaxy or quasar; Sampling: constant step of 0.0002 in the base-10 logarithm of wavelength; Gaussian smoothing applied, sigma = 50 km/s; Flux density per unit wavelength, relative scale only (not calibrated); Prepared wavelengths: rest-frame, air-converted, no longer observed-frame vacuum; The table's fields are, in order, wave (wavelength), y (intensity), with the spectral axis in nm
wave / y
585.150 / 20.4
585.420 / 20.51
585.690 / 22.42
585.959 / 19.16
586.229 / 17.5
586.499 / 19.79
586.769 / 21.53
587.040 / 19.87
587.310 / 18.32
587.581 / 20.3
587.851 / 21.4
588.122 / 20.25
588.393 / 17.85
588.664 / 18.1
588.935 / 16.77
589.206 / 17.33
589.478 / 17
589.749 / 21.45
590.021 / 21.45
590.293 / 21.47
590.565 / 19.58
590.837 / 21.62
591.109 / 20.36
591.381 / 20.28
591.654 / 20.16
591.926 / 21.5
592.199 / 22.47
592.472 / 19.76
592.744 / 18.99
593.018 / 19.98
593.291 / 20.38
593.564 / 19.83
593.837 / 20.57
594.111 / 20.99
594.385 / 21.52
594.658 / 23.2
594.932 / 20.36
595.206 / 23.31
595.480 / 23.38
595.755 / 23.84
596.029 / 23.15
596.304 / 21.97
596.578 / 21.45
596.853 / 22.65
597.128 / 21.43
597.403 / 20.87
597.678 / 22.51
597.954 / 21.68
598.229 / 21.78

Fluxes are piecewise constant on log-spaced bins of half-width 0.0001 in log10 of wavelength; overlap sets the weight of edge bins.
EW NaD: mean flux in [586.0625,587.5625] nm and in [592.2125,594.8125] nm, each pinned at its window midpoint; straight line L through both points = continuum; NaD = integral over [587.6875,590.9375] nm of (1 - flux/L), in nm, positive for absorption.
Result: 0.07 nm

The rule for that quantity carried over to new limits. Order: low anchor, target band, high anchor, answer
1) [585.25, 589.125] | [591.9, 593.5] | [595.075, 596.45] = 0.10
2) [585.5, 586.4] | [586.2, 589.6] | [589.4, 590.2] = 0.17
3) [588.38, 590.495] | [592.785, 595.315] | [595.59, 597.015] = 0.05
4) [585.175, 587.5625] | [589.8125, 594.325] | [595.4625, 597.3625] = 0.15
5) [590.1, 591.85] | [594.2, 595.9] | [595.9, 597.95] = -0.08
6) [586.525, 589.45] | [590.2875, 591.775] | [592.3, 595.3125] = -0.04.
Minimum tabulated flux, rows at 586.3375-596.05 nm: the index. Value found 16.77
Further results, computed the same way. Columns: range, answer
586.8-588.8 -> 17.85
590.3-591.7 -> 19.58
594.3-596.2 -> 20.36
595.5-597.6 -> 20.87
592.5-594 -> 18.99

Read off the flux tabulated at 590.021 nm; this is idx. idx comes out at 21.45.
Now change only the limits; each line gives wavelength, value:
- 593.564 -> 19.83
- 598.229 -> 21.78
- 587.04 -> 19.87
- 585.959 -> 19.16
